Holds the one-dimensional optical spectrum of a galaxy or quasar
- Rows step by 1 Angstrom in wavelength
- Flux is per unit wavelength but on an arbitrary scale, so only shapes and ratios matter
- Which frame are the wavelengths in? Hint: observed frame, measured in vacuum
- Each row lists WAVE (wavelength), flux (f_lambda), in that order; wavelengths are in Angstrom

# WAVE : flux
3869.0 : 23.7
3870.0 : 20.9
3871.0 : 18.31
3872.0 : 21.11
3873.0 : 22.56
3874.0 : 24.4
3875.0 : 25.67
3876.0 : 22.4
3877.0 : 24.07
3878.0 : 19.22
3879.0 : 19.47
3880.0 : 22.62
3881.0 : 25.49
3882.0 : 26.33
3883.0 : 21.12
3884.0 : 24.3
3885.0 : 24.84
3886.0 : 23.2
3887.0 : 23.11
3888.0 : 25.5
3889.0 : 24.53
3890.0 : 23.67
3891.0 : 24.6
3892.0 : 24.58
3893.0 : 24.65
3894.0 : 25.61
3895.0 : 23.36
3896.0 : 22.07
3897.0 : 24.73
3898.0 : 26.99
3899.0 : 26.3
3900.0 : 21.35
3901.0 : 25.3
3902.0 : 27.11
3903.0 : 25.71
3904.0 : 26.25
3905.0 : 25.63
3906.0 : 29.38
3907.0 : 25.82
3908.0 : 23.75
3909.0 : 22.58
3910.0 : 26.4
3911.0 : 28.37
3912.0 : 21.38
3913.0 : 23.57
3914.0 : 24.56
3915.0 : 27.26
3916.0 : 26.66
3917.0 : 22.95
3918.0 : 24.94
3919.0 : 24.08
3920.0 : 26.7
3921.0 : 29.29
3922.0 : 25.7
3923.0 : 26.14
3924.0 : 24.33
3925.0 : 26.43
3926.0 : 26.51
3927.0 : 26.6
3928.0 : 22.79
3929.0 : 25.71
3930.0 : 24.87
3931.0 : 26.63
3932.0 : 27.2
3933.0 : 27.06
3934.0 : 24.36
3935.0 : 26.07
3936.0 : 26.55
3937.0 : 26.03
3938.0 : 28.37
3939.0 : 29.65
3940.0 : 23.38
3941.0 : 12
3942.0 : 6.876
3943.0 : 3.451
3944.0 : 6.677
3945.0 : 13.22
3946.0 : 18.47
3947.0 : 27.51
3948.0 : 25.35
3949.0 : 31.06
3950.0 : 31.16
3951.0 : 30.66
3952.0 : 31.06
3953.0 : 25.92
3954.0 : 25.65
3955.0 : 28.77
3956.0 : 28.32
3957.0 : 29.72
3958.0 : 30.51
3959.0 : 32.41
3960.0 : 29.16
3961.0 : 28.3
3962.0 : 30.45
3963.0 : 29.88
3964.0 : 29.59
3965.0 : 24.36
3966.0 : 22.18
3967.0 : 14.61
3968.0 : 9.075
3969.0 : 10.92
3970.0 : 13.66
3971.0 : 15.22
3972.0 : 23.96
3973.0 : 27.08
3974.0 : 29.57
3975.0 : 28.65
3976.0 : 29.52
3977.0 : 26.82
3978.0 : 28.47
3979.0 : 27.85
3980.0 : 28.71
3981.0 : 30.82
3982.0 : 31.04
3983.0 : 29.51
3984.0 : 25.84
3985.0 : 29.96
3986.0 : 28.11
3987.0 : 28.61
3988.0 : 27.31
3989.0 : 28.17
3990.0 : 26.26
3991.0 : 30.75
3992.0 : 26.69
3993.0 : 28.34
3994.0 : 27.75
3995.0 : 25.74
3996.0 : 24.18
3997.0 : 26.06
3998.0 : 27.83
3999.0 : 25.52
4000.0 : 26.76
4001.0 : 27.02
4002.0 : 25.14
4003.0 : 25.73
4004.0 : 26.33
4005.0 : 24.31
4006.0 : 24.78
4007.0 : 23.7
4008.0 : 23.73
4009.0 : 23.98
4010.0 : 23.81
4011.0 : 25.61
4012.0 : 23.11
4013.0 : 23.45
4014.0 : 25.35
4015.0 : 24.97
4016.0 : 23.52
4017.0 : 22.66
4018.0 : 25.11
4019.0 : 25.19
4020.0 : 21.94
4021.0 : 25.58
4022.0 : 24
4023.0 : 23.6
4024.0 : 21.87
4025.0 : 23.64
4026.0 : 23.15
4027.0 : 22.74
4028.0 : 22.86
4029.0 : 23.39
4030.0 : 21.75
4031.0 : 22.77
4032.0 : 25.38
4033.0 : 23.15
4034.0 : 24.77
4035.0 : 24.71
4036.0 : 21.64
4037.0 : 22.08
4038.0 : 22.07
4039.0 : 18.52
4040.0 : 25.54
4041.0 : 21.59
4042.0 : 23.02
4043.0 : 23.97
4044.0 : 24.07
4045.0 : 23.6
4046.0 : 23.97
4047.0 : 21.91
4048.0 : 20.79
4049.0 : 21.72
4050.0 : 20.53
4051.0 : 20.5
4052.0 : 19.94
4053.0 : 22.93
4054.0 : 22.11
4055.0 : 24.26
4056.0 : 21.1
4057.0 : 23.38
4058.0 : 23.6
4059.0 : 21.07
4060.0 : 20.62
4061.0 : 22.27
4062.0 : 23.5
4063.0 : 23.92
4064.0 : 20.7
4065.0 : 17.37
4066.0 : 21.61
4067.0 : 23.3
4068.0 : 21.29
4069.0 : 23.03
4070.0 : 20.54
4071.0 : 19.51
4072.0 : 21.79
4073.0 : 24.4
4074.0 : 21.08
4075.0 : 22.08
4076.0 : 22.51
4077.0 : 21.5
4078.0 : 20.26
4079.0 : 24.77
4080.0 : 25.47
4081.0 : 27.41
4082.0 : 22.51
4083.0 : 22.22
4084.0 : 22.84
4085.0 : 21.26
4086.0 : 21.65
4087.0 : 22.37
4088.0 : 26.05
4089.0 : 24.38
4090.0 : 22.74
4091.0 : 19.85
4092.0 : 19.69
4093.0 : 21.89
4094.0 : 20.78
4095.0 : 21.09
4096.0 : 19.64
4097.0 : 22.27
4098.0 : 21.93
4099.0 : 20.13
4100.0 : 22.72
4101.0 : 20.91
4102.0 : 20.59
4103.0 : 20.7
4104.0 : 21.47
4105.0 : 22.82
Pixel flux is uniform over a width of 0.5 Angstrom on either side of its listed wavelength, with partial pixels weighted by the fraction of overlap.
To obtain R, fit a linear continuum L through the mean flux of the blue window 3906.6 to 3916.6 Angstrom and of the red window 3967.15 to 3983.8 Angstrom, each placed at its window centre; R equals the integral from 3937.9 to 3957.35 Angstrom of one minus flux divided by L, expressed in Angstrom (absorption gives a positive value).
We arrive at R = 1.5 Angstrom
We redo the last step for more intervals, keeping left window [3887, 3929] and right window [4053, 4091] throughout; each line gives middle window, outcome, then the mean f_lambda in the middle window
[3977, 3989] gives -2.36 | 28.6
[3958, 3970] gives 0.34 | 23.6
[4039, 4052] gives 0.30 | 22.3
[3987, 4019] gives -2.77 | 25.6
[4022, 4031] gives 0.10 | 22.9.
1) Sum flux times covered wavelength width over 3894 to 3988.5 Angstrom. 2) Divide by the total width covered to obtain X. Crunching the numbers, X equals 25.1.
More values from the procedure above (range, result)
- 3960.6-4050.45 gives 24.6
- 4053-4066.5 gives 22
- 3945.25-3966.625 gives 27.9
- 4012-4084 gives 22.7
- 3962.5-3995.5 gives 25.6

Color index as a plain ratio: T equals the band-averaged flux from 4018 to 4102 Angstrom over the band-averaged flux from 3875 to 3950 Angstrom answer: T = 0.93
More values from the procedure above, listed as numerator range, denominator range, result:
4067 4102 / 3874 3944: 0.92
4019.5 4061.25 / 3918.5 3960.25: 0.91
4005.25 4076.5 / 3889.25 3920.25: 0.91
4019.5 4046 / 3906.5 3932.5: 0.91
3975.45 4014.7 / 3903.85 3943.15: 1.09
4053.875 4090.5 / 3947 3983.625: 0.85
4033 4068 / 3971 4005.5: 0.82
